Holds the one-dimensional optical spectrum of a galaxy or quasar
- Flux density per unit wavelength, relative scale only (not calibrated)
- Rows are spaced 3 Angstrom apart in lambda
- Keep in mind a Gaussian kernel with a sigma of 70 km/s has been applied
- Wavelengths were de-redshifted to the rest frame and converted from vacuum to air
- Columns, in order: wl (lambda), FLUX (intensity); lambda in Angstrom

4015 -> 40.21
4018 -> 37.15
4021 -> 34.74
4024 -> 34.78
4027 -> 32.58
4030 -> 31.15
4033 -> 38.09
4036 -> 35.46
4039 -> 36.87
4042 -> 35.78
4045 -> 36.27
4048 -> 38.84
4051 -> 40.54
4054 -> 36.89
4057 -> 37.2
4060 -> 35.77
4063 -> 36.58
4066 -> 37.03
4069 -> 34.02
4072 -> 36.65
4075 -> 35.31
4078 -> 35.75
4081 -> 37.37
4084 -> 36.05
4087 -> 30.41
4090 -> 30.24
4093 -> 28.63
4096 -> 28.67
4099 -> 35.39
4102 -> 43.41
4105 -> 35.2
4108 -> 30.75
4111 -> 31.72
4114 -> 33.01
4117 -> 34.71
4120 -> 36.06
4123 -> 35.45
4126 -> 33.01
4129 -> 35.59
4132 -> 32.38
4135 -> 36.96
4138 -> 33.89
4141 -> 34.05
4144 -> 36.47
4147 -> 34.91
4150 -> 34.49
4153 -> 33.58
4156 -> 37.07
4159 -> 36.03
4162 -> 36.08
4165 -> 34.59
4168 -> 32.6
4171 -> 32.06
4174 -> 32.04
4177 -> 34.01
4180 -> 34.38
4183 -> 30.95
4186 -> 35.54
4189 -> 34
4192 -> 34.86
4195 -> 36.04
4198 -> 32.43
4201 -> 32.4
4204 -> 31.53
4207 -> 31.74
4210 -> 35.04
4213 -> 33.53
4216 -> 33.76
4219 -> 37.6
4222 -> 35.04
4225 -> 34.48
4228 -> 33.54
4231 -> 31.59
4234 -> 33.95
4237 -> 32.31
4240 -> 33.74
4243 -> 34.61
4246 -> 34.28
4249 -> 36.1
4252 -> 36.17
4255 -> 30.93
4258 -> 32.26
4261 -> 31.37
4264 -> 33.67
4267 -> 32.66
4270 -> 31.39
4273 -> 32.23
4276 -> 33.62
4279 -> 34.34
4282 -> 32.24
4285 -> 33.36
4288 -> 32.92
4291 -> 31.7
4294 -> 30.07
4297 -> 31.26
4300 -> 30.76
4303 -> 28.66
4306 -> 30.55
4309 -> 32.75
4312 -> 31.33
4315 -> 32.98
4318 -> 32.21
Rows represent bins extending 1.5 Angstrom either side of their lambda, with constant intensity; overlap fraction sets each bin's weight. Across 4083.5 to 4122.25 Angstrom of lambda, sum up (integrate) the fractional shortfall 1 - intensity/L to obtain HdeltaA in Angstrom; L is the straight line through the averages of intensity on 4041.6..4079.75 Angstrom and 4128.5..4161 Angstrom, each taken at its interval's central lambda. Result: 2.7 Angstrom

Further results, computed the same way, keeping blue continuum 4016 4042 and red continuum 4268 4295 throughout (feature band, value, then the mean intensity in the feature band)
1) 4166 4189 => 0.30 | 33.2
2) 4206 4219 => -0.32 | 34.1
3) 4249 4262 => -0.14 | 33.1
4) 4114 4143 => -0.40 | 34.6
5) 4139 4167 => -1.07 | 35.2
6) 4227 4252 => -0.74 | 33.9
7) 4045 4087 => -2.03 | 36.5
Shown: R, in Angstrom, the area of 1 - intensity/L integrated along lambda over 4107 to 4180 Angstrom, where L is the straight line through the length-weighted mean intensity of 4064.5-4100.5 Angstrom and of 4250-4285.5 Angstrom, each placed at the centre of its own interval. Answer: -1.66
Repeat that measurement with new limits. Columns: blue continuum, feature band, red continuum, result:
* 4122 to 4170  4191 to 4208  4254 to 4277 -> 0.3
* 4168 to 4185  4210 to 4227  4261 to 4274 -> -1.2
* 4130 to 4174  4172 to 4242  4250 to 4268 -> 0.1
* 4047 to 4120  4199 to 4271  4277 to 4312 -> -1.9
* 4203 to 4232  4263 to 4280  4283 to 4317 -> -0.3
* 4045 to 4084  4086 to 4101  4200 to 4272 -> 2.1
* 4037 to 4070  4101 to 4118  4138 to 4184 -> 0.5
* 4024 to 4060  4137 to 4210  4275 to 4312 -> -0.2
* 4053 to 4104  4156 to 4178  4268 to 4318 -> -0.3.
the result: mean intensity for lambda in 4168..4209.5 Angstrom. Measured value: 33.3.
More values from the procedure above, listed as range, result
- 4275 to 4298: 32.4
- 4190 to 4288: 33.5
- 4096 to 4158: 34.8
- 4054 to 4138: 34.6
